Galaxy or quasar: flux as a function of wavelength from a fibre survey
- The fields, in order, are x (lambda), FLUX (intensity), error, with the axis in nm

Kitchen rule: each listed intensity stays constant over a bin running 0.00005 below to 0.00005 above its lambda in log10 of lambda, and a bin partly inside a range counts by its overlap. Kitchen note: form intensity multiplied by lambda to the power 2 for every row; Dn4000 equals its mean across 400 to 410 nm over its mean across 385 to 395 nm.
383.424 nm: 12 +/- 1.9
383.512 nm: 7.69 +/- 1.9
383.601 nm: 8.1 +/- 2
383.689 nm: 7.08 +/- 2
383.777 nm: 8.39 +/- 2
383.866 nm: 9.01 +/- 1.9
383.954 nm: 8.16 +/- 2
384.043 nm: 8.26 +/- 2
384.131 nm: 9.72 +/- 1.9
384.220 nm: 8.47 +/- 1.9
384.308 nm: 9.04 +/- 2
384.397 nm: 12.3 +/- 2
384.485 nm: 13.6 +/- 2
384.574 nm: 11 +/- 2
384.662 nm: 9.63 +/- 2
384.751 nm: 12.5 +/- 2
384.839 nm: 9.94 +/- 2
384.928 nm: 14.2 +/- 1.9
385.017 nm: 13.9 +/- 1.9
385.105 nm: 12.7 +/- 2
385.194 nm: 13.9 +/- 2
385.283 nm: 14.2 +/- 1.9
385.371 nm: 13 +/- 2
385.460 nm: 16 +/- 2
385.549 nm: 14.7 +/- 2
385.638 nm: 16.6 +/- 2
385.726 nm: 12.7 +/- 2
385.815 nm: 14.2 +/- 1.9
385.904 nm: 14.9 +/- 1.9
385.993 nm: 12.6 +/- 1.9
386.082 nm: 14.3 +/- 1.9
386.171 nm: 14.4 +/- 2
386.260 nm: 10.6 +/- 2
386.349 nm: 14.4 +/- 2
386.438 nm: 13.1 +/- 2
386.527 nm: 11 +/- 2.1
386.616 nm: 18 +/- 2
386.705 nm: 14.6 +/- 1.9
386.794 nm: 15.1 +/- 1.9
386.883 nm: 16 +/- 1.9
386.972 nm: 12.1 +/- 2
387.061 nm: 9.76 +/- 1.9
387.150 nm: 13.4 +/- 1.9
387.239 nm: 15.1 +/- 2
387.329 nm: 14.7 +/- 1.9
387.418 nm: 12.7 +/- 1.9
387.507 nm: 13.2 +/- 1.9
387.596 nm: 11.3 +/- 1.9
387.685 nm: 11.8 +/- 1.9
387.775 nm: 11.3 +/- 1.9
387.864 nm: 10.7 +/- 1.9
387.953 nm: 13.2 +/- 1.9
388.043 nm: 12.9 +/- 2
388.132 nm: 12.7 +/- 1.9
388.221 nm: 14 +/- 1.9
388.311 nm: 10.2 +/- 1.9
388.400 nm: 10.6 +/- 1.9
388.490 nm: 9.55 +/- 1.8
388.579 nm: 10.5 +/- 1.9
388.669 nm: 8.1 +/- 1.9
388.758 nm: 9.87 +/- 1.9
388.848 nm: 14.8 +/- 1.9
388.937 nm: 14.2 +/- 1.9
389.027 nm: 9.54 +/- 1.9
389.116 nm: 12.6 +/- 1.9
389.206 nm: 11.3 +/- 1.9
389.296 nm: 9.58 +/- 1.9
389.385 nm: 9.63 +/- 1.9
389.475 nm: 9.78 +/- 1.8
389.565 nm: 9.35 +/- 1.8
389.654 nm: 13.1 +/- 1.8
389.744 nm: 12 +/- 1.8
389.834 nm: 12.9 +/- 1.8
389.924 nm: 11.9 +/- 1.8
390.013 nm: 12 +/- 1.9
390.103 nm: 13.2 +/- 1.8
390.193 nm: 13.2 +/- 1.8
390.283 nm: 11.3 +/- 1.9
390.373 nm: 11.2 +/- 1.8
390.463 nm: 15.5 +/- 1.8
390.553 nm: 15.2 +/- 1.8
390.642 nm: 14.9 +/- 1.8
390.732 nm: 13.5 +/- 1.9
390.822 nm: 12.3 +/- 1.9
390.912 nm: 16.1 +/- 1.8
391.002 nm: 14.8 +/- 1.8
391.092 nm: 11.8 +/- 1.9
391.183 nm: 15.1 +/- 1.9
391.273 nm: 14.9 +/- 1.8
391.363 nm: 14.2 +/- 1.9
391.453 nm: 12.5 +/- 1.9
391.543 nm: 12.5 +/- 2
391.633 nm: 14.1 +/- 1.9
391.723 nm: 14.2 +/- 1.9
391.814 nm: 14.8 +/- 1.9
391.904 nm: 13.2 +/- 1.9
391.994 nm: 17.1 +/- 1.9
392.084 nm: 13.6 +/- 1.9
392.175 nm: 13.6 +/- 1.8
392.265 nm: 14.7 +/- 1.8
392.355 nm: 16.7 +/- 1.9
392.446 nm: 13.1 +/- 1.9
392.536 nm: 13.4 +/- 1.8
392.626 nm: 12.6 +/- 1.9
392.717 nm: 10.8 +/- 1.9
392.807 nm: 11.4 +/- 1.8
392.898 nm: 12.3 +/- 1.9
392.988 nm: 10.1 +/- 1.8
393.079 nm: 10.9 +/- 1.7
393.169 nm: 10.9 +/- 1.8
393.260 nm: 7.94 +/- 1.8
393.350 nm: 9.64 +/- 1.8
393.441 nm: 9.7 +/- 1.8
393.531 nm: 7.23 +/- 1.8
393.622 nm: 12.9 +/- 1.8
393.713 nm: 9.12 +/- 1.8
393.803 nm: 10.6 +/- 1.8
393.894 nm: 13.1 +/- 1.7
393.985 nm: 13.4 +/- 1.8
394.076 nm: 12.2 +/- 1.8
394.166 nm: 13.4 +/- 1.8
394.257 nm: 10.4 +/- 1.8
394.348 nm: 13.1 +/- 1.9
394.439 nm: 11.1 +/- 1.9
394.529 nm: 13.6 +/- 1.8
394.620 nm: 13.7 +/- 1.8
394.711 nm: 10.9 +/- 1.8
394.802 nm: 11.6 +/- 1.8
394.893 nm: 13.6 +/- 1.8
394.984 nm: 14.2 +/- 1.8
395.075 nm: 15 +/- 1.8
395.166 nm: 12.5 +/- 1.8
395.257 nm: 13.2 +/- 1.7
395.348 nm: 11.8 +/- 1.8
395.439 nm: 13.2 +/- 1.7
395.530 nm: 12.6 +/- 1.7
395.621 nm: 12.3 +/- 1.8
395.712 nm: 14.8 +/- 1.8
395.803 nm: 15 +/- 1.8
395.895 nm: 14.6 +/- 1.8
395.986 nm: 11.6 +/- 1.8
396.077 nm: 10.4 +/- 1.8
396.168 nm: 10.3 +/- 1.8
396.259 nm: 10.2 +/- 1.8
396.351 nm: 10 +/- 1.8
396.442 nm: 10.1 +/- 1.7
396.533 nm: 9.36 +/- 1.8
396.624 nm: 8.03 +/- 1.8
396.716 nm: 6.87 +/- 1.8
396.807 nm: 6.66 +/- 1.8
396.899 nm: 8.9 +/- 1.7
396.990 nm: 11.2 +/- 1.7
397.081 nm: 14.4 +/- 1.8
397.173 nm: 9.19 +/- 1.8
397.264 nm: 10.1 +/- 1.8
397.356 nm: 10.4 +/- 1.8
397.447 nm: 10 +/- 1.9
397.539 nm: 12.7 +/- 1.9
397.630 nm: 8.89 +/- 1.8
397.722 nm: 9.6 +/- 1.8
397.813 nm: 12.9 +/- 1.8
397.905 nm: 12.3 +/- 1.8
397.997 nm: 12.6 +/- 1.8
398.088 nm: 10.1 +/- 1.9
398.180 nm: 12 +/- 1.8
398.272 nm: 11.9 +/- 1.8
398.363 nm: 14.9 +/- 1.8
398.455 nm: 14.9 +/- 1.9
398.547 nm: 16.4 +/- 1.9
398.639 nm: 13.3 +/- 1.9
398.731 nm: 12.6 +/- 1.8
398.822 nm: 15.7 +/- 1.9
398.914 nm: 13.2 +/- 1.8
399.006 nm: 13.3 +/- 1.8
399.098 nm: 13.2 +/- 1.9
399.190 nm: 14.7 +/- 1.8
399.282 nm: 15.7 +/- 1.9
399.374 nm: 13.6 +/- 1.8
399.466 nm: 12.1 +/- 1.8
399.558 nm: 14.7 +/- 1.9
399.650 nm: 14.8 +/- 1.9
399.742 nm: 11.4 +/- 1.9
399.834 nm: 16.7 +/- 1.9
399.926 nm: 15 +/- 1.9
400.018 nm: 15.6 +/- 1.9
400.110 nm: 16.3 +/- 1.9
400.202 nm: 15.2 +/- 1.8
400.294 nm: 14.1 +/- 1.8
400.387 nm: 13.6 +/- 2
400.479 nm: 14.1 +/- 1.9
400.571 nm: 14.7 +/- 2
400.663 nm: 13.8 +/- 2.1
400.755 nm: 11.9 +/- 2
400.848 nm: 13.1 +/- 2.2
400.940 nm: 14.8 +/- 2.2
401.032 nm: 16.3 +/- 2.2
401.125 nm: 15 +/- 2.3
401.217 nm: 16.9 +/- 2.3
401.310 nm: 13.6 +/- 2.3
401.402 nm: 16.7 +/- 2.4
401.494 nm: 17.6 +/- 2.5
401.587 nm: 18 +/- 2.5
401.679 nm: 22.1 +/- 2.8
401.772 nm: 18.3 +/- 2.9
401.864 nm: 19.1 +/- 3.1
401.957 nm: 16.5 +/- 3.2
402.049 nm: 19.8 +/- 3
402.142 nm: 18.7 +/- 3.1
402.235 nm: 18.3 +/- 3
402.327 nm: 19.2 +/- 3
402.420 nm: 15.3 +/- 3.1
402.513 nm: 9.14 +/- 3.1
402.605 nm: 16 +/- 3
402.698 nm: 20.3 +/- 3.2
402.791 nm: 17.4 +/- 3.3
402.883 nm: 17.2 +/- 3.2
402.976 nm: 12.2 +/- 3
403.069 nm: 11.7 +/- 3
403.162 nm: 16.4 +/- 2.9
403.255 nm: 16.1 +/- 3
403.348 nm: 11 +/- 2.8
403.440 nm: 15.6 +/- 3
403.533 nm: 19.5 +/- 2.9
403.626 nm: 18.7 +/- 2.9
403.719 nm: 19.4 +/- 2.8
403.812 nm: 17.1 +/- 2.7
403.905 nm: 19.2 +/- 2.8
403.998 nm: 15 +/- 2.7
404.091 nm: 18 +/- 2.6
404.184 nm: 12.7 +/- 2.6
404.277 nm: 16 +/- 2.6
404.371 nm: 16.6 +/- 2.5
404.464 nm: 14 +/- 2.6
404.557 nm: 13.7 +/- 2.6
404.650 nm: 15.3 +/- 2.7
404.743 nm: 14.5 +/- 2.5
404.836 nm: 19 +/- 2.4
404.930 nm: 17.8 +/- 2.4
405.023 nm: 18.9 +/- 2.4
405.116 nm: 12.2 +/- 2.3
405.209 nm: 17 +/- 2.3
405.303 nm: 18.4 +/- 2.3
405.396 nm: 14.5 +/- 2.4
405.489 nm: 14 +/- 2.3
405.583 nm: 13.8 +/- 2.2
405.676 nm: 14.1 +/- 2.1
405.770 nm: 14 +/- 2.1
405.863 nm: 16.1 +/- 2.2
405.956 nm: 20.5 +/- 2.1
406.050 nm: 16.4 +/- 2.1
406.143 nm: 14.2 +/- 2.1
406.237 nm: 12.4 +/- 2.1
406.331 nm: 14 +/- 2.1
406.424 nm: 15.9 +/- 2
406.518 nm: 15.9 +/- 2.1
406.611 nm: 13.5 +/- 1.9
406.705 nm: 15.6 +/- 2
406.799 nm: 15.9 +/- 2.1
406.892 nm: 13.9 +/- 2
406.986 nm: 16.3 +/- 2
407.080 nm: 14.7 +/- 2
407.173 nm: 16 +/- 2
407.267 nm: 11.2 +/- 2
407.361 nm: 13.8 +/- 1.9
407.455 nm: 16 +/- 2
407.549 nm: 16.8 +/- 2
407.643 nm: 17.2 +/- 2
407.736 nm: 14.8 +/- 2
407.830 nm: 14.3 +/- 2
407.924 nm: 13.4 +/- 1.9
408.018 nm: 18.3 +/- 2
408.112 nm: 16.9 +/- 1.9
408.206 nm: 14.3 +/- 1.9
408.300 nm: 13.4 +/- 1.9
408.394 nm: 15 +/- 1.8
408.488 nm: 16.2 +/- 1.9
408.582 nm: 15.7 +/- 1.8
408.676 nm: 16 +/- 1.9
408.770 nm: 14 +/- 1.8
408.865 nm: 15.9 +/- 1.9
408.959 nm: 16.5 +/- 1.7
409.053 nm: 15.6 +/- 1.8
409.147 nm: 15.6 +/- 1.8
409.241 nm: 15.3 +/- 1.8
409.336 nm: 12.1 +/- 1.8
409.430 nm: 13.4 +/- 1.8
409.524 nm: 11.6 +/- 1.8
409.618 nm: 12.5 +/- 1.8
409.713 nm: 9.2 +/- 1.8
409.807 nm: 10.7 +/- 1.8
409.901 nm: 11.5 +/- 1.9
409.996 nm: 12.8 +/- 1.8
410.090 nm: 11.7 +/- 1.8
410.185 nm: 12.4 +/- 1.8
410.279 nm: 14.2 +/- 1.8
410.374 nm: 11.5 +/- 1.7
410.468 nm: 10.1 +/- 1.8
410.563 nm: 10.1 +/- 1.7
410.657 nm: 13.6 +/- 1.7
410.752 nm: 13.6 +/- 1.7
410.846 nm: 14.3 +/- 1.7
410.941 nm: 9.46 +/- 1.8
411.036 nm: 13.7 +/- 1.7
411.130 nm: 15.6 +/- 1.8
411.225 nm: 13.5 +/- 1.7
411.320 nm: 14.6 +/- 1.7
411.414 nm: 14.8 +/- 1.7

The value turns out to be 1.3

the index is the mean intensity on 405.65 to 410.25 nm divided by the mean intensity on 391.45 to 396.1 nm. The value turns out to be 1.16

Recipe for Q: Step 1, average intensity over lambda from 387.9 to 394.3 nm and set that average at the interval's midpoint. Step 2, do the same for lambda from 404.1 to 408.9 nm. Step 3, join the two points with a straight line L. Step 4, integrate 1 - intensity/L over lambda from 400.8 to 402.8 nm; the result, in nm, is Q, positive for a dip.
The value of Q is -0.35 nm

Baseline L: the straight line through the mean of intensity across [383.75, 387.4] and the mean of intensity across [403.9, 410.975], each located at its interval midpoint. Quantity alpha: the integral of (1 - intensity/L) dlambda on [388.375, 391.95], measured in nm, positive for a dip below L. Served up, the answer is 0.16 nm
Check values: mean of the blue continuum 12.7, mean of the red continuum 14.6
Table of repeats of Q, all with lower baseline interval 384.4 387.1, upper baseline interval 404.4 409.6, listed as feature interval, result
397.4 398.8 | 0.20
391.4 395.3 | 0.45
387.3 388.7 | 0.20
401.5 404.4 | -0.38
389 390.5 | 0.23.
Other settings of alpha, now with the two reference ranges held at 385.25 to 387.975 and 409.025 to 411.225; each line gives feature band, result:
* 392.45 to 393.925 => 0.27 nm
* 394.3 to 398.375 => 0.49 nm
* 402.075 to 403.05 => -0.26 nm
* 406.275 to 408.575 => -0.43 nm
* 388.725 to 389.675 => 0.16 nm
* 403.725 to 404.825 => -0.26 nm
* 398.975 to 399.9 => -0.07 nm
